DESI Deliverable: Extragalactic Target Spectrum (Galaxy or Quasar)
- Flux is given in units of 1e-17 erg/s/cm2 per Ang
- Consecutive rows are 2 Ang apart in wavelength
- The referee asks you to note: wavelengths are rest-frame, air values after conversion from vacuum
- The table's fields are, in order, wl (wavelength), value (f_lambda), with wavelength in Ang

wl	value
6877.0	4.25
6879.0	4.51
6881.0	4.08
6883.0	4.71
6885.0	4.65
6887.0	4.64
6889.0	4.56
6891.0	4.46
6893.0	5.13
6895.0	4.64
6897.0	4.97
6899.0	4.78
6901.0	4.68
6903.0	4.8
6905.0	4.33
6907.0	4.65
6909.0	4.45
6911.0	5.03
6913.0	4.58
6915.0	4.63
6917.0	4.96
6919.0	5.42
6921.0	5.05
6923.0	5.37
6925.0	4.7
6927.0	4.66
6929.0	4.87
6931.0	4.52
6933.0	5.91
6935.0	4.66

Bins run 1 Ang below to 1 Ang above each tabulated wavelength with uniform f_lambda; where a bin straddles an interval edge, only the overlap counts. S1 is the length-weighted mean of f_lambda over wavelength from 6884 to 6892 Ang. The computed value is 4.58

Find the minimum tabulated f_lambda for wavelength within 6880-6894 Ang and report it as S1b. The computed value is 4.08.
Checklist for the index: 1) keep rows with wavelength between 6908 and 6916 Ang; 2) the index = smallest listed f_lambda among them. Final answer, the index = 4.45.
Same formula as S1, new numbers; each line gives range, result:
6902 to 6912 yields 4.65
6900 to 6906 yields 4.6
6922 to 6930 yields 4.9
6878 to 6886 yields 4.49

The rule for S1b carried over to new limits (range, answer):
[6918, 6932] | 4.52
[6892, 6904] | 4.64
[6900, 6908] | 4.33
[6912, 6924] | 4.58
